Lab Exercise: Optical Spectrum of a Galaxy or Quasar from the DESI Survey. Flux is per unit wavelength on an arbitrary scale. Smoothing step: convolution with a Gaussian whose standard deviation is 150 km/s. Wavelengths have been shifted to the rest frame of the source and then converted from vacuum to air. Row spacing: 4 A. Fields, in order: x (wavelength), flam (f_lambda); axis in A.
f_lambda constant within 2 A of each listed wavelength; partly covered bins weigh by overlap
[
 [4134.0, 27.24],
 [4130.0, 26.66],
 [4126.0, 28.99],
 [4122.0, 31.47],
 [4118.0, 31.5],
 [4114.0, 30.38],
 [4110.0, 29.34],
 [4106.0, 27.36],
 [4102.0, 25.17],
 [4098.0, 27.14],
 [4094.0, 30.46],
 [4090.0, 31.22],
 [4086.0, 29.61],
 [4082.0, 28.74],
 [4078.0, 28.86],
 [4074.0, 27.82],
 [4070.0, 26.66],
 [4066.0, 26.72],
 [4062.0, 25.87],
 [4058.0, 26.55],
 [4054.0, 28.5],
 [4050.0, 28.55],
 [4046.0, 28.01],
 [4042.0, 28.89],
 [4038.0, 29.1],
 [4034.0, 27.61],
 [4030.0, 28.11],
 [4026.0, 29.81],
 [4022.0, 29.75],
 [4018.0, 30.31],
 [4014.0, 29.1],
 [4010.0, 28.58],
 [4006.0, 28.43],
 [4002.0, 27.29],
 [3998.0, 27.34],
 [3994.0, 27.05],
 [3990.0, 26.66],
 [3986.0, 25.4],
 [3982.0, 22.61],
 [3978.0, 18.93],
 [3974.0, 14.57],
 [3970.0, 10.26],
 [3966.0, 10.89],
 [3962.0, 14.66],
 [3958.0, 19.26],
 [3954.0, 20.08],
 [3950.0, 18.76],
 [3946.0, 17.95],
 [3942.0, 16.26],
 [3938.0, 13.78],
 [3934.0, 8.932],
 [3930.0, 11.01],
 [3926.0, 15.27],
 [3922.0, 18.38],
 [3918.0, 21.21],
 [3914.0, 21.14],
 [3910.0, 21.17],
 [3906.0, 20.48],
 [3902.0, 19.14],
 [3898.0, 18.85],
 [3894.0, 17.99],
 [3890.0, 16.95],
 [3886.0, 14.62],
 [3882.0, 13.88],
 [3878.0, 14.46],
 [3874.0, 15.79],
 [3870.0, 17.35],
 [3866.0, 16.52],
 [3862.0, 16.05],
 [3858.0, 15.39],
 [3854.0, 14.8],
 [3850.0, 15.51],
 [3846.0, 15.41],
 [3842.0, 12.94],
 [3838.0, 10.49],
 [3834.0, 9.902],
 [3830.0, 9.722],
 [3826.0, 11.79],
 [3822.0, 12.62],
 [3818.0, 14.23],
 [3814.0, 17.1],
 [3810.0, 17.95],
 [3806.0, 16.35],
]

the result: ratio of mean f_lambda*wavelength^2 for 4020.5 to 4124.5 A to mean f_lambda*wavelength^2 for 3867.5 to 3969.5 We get 1.86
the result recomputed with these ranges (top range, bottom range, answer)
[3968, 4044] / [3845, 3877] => 1.76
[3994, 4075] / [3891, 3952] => 1.72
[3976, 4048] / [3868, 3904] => 1.76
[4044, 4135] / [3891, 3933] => 1.71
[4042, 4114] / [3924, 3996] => 1.72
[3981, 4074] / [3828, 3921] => 1.86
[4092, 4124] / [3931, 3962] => 1.95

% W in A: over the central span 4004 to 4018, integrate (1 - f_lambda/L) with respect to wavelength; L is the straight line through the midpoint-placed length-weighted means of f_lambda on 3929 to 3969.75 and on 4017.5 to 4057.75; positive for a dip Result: -2.5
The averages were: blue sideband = 15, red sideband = 28.7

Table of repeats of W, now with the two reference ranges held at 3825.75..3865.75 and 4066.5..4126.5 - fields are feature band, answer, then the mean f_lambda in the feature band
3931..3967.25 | 7.8 A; 15.6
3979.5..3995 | -2.0 A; 25.1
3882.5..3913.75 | -3.2 A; 18.4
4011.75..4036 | -4.7 A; 29.1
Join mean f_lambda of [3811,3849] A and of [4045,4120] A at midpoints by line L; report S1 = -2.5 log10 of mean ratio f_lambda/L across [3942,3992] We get 0.17 mag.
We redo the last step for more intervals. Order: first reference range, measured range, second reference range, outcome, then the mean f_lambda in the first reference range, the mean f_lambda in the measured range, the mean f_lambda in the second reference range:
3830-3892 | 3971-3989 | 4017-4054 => 0.21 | 14.5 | 20.2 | 28.8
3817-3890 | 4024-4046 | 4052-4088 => -0.13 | 14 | 28.6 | 27.7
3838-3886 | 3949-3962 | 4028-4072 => 0.14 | 15.1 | 18.7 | 27.7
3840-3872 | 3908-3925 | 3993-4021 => 0.02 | 15.5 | 20.2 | 28.4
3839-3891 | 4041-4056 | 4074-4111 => -0.10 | 15.2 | 28.5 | 28.6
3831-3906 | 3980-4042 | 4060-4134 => -0.18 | 15.4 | 27.8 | 28.5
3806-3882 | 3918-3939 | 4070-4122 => 0.33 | 14.4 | 14.2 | 29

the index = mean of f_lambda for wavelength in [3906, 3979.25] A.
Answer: 16.3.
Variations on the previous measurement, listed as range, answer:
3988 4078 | 28.1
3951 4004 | 20.4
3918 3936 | 14.3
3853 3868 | 15.7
